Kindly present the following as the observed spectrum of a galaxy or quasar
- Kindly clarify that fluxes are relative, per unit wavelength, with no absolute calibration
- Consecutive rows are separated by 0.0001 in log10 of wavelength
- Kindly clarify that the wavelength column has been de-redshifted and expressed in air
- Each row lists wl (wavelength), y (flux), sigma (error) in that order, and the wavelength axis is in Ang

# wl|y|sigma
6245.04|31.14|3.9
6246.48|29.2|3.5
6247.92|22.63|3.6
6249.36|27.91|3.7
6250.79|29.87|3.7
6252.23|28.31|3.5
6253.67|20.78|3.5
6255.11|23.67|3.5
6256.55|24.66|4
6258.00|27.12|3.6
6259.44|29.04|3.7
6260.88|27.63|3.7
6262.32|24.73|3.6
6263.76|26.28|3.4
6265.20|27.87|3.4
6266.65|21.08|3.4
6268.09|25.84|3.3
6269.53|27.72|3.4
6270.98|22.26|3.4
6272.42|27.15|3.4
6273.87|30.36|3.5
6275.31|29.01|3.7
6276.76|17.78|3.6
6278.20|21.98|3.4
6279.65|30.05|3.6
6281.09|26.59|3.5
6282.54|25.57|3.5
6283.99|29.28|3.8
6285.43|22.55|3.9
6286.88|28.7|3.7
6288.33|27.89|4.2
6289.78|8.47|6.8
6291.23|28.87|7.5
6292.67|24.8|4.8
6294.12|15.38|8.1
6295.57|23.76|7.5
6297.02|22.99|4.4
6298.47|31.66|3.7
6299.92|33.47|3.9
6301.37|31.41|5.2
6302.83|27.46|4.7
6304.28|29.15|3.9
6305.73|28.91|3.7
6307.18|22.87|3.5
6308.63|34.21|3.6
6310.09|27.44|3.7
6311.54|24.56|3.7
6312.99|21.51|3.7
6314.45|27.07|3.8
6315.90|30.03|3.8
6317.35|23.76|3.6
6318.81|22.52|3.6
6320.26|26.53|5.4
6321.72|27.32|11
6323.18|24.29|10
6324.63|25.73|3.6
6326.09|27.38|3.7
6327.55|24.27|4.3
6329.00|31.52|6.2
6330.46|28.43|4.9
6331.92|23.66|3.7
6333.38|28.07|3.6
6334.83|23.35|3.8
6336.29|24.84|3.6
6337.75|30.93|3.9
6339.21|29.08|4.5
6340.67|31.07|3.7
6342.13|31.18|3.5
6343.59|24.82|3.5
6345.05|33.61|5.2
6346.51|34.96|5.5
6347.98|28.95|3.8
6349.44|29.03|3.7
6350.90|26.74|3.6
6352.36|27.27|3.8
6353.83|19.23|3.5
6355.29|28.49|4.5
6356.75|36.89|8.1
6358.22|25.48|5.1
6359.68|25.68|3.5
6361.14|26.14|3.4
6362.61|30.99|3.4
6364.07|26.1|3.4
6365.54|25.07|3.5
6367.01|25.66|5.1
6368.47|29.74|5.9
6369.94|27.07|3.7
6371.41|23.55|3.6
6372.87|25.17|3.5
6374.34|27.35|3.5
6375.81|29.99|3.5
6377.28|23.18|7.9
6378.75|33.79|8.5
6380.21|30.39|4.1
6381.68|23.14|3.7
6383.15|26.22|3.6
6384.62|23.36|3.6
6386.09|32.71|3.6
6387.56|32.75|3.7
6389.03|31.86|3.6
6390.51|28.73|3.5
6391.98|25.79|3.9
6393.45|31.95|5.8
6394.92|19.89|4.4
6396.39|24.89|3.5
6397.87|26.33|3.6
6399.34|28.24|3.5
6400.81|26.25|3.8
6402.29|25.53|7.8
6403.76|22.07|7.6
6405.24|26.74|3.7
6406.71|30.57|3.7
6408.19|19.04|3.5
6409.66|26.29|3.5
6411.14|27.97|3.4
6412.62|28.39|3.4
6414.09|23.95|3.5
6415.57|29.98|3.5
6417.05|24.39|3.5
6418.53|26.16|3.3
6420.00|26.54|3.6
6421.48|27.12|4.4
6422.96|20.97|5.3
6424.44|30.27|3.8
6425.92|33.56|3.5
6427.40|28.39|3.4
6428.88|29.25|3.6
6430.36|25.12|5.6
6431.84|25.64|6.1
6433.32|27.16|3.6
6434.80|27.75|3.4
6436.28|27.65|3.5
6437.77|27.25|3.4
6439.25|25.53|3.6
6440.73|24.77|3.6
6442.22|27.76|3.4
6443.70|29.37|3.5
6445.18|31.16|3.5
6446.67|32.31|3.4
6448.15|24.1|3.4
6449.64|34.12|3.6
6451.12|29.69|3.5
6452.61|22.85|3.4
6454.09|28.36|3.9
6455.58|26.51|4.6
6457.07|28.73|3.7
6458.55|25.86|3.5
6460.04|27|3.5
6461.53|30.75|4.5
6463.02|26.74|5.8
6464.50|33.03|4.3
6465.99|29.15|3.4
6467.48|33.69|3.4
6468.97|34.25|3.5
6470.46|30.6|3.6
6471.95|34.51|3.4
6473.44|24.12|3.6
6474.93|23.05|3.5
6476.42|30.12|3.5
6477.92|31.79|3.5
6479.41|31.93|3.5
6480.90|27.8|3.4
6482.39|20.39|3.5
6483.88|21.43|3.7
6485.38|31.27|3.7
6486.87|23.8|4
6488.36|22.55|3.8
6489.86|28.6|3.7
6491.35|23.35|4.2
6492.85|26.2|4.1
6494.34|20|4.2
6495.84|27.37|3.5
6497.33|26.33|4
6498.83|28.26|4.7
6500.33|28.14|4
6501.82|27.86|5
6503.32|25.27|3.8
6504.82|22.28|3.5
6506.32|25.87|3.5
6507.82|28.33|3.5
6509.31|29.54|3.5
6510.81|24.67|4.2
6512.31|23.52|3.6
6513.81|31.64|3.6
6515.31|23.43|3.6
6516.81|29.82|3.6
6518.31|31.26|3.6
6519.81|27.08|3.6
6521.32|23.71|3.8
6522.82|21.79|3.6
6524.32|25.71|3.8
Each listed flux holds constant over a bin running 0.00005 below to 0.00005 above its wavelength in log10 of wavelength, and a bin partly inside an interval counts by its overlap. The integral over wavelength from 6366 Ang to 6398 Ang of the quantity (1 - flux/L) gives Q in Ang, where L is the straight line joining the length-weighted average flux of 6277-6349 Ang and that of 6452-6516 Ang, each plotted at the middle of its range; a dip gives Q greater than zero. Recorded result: -0.6 Ang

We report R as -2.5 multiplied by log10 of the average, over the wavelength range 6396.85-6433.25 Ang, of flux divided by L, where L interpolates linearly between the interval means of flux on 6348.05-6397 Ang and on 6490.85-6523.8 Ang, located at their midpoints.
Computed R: 0.02 mag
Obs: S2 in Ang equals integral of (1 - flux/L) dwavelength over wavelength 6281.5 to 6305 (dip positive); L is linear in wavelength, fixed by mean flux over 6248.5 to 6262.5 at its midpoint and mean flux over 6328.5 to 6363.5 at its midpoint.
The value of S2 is 1.28 Ang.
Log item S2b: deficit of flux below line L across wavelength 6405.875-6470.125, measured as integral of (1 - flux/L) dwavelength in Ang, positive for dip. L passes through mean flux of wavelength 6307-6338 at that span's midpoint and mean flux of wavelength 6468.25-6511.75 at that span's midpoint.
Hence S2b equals -2.9 Ang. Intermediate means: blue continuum 26.4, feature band 27.9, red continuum 26.9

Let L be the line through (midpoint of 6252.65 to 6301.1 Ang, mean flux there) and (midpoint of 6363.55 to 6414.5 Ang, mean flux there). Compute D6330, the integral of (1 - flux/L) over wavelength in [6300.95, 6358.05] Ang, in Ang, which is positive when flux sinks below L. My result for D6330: -3.4 Ang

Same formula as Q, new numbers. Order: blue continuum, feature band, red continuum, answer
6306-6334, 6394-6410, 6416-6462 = 1.2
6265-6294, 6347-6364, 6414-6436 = -1.1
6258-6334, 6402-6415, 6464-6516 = 0.5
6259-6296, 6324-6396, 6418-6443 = -4.5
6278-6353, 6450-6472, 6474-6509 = -2.5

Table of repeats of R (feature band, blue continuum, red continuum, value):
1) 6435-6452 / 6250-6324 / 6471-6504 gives -0.08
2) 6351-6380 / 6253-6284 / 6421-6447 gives -0.01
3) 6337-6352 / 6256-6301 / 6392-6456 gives -0.15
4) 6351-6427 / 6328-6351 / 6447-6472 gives 0.08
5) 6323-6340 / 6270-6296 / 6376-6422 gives -0.06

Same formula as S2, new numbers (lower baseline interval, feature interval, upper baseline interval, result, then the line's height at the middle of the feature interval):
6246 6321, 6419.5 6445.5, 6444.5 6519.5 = -0.2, 27.2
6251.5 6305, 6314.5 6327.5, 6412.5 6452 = 0.2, 26.3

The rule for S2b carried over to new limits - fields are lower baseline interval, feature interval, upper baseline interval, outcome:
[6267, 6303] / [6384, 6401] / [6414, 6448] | -0.52 Ang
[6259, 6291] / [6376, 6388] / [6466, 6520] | -0.85 Ang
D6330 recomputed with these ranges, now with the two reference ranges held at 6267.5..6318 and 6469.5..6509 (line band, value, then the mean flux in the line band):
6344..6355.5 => -1.0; 28.4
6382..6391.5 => -0.9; 28.9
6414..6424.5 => 0.2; 26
